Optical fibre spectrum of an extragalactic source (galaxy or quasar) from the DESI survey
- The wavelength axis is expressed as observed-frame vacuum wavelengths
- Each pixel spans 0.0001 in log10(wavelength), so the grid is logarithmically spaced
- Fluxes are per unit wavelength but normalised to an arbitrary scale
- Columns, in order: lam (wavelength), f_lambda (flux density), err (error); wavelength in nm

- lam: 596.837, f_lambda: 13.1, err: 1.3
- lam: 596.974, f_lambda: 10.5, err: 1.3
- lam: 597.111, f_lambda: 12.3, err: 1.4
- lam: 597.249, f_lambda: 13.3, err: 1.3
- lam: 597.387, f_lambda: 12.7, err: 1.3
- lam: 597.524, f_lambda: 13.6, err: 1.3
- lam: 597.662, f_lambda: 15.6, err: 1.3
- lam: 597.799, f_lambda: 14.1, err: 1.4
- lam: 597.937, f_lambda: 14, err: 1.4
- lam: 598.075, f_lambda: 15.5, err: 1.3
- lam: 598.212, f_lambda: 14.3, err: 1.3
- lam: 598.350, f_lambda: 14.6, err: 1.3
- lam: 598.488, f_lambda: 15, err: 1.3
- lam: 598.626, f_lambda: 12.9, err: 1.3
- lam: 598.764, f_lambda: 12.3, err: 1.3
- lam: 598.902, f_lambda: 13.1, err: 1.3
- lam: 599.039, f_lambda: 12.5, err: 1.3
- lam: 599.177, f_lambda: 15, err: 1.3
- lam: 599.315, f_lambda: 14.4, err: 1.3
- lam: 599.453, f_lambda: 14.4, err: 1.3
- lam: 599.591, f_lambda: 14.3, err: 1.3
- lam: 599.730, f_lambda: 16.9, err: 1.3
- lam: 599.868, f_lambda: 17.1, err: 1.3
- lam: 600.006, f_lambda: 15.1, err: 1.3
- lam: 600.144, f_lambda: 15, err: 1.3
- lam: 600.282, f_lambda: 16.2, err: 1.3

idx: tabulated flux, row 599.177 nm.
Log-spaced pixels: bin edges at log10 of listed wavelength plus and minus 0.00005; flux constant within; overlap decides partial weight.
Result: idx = 15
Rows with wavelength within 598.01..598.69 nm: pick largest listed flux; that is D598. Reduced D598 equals 15.5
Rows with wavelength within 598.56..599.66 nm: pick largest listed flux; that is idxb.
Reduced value 15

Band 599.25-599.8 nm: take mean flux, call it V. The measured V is 15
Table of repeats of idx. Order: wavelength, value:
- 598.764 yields 12.3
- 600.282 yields 16.2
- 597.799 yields 14.1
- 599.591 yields 14.3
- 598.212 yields 14.3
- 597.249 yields 13.3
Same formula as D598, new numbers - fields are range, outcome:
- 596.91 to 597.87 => 15.6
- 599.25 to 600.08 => 17.1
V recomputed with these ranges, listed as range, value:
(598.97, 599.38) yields 14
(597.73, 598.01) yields 14.1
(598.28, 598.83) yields 13.7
